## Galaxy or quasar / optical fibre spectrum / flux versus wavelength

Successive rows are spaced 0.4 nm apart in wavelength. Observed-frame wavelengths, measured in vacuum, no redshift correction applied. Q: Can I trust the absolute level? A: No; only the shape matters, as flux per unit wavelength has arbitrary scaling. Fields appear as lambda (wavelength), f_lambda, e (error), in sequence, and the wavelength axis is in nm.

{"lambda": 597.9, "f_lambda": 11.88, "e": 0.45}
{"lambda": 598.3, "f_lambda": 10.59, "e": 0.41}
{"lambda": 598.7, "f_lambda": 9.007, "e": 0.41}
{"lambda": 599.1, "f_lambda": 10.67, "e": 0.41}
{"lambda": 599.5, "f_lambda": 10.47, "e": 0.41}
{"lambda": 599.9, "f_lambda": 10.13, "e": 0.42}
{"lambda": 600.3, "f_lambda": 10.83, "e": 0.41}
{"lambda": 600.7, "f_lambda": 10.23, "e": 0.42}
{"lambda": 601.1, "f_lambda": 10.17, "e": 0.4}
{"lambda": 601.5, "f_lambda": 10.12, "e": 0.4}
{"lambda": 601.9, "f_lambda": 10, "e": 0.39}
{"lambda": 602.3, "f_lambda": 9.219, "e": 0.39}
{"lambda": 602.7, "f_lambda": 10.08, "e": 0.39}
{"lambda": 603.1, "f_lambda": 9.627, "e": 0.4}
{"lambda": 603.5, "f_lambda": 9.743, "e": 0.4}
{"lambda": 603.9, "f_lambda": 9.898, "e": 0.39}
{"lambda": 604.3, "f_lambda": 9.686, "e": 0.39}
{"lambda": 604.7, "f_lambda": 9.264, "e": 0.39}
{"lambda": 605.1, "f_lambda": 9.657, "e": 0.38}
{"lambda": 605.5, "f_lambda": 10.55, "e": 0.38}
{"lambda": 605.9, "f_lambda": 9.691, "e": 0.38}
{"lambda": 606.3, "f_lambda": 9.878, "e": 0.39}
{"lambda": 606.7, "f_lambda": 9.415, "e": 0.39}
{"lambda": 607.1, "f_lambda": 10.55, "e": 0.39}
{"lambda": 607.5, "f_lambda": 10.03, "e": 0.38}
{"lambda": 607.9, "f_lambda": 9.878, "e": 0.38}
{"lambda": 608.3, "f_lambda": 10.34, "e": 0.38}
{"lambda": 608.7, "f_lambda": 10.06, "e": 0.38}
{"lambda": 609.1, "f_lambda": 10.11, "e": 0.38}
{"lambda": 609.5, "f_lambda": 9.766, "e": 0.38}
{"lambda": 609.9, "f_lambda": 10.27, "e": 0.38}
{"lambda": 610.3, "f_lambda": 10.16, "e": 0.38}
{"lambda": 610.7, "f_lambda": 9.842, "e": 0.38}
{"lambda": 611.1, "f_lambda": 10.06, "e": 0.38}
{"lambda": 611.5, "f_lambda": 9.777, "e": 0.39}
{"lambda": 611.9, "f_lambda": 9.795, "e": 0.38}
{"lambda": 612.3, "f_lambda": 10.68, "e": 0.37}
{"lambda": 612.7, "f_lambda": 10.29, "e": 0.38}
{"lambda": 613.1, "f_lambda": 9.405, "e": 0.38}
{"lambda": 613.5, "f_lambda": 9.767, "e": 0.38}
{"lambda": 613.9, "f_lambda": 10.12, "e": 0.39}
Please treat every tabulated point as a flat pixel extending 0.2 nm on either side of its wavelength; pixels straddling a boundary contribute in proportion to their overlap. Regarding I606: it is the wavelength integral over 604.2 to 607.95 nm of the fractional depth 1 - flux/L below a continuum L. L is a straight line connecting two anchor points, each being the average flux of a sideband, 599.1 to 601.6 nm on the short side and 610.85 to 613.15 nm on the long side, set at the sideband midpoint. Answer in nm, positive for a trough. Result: 0.12 nm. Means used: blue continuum 10.4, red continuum 10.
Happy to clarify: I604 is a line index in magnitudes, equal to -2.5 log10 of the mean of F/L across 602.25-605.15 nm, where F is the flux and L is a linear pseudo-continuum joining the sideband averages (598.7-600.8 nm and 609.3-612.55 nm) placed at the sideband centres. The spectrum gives 0.062 mag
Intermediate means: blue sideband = 10.3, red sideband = 10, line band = 9.67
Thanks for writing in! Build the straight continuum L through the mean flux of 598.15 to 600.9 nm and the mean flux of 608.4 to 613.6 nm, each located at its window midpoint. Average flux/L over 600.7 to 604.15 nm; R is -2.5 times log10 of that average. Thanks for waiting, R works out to 0.035 mag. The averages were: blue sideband 10.3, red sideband 10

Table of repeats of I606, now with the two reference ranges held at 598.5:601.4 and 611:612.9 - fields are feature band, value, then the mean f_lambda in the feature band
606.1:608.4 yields 0.04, 10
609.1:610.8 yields 0.02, 10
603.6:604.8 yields 0.06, 9.66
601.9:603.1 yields 0.06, 9.7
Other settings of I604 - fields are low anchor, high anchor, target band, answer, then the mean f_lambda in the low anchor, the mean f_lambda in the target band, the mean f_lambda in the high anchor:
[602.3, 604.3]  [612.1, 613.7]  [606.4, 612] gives -0.01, 9.76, 10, 10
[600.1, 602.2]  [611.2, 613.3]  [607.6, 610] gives 0.00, 10.2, 10.1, 9.99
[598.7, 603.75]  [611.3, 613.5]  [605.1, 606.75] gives 0.01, 10.1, 9.9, 9.97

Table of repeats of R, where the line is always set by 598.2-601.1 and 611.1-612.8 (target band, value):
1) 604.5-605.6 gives 0.048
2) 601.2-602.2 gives 0.027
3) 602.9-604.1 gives 0.050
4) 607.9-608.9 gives 0.002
